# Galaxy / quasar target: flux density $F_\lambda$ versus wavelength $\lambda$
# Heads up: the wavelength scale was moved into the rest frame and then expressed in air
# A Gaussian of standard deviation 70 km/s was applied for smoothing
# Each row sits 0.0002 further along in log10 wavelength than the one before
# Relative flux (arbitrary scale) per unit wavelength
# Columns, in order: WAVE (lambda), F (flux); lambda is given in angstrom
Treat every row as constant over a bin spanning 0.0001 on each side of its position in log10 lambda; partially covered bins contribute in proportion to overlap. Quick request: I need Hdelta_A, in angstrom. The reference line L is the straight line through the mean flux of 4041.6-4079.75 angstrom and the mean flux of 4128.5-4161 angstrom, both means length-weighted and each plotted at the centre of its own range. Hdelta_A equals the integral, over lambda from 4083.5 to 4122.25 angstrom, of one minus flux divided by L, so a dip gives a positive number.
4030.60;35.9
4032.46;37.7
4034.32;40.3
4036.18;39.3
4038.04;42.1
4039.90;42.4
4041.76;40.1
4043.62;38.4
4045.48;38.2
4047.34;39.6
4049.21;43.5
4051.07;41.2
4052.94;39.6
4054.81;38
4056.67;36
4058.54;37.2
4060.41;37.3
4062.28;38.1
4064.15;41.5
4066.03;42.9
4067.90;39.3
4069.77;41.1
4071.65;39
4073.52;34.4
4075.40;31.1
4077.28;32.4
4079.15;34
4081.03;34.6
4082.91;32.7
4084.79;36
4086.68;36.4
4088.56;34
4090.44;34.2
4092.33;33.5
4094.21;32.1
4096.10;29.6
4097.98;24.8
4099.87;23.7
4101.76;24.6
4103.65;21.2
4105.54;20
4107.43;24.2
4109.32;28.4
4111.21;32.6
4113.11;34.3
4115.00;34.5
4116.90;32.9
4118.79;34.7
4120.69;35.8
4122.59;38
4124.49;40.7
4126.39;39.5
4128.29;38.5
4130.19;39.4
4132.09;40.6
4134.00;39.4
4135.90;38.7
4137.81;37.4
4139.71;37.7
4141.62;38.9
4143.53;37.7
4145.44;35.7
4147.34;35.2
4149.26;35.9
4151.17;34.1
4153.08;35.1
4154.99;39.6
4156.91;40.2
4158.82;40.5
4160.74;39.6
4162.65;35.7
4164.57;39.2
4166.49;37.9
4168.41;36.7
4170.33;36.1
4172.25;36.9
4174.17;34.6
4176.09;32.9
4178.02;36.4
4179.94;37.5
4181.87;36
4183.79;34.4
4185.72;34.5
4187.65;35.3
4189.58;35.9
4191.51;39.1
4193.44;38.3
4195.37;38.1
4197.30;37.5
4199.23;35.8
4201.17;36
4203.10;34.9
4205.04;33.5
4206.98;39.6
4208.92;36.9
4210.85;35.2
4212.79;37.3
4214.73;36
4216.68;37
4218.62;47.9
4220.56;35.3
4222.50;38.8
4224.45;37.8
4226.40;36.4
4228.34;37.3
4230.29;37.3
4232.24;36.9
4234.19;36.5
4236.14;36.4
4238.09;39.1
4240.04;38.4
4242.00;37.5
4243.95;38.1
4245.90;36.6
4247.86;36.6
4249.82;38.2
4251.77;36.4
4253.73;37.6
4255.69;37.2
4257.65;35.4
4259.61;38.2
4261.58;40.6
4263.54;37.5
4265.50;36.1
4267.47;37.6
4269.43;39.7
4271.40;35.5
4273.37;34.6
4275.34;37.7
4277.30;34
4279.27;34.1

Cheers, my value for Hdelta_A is 7.7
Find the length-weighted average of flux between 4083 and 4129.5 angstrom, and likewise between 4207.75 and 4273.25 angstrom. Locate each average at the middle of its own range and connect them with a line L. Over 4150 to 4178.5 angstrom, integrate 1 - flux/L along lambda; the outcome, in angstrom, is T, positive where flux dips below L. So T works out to -2.3 angstrom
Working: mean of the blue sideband 31.9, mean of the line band 37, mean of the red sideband 37.5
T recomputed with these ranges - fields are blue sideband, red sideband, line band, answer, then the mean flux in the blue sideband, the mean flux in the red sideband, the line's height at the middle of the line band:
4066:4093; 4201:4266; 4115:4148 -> -1.37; 35.5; 37.4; 36.1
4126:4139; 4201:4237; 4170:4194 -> 1.30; 39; 37.2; 38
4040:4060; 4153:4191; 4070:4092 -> 2.29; 39.3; 36.8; 38.7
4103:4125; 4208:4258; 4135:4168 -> -4.22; 31.4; 37.5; 33.3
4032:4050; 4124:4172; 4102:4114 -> 3.76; 40.2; 38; 38.8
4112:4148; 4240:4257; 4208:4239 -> -0.26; 37.3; 37.3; 37.3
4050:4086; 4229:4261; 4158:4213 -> 0.97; 37.2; 37.3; 37.3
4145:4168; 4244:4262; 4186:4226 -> 0.14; 37.4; 37.4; 37.4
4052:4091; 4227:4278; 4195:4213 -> 0.33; 36.7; 37.2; 37.1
